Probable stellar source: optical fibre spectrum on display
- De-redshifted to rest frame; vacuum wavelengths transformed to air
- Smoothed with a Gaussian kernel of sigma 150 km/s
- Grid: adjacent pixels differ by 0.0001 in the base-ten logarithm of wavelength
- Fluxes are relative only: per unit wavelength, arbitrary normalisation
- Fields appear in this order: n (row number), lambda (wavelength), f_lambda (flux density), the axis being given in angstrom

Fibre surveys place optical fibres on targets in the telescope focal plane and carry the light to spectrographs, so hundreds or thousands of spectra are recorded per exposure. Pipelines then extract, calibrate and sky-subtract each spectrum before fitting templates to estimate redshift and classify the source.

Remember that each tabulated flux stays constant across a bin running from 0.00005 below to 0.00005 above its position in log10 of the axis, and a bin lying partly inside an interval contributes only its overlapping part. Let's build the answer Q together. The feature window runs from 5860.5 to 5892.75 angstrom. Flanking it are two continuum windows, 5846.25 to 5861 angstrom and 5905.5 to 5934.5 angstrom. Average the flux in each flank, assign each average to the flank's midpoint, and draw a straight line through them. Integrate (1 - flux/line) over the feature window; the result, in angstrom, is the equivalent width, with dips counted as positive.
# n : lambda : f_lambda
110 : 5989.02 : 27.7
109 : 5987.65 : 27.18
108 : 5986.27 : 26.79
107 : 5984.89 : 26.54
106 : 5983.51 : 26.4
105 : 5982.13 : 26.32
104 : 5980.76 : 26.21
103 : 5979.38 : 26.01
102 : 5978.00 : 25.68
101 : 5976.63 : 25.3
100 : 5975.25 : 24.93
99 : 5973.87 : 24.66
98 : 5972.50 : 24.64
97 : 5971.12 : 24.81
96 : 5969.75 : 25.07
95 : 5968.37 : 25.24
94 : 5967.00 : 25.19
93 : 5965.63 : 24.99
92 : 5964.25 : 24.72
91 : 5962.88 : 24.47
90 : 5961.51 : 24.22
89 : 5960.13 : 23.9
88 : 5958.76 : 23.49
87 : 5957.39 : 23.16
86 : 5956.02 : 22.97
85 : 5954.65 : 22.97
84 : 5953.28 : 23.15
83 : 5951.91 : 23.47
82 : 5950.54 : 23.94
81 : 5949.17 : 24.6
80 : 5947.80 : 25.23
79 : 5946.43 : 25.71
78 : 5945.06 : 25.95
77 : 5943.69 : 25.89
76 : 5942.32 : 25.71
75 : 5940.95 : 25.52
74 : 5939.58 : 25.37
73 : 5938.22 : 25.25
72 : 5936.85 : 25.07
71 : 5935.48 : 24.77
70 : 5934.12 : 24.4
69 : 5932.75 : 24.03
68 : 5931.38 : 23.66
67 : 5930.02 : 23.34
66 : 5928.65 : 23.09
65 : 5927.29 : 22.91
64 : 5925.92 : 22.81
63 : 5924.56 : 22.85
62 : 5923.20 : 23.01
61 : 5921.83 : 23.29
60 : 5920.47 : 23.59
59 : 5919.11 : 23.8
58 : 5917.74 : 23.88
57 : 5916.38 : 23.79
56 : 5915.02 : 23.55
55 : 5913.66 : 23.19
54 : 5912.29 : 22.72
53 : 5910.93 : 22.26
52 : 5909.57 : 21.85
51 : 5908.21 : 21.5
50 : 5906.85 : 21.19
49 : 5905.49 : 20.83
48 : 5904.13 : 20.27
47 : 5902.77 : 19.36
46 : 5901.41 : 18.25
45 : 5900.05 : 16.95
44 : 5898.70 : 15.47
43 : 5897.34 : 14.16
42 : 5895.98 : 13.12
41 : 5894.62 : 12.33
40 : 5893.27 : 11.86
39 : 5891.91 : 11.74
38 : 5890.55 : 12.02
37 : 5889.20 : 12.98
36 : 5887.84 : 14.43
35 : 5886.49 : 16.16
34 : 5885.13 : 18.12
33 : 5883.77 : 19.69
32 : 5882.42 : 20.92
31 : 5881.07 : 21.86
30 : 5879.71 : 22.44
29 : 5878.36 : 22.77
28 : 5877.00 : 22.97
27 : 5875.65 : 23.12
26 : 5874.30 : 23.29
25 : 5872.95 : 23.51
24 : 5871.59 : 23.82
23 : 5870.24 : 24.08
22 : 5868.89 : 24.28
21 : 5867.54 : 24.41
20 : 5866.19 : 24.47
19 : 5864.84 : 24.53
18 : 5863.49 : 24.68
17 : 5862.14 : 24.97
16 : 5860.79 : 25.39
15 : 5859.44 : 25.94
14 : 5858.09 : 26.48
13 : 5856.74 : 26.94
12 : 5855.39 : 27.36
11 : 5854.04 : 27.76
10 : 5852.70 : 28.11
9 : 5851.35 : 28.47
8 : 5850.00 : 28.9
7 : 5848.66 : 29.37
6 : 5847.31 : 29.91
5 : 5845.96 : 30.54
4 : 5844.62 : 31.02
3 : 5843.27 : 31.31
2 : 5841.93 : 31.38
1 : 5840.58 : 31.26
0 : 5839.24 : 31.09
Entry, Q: 6.5 angstrom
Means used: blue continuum 27.8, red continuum 23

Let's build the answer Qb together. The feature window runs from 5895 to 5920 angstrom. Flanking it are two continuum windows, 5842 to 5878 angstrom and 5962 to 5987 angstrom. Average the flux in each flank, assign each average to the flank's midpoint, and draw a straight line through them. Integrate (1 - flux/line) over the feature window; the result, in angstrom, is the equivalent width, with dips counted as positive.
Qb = 5.5 angstrom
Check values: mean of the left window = 26.4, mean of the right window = 25.4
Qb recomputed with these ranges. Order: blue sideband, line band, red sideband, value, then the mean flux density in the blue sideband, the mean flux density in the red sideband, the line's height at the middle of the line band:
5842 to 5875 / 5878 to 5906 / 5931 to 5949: 9.9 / 26.7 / 25.1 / 26.1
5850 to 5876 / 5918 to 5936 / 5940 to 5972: 1.0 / 25.5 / 24.5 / 24.8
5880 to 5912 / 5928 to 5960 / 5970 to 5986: -3.2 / 17.4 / 25.6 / 22.2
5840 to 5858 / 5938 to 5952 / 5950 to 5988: 0.3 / 29.3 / 24.9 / 25.7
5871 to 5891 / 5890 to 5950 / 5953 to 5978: 1.3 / 19.9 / 24.4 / 22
